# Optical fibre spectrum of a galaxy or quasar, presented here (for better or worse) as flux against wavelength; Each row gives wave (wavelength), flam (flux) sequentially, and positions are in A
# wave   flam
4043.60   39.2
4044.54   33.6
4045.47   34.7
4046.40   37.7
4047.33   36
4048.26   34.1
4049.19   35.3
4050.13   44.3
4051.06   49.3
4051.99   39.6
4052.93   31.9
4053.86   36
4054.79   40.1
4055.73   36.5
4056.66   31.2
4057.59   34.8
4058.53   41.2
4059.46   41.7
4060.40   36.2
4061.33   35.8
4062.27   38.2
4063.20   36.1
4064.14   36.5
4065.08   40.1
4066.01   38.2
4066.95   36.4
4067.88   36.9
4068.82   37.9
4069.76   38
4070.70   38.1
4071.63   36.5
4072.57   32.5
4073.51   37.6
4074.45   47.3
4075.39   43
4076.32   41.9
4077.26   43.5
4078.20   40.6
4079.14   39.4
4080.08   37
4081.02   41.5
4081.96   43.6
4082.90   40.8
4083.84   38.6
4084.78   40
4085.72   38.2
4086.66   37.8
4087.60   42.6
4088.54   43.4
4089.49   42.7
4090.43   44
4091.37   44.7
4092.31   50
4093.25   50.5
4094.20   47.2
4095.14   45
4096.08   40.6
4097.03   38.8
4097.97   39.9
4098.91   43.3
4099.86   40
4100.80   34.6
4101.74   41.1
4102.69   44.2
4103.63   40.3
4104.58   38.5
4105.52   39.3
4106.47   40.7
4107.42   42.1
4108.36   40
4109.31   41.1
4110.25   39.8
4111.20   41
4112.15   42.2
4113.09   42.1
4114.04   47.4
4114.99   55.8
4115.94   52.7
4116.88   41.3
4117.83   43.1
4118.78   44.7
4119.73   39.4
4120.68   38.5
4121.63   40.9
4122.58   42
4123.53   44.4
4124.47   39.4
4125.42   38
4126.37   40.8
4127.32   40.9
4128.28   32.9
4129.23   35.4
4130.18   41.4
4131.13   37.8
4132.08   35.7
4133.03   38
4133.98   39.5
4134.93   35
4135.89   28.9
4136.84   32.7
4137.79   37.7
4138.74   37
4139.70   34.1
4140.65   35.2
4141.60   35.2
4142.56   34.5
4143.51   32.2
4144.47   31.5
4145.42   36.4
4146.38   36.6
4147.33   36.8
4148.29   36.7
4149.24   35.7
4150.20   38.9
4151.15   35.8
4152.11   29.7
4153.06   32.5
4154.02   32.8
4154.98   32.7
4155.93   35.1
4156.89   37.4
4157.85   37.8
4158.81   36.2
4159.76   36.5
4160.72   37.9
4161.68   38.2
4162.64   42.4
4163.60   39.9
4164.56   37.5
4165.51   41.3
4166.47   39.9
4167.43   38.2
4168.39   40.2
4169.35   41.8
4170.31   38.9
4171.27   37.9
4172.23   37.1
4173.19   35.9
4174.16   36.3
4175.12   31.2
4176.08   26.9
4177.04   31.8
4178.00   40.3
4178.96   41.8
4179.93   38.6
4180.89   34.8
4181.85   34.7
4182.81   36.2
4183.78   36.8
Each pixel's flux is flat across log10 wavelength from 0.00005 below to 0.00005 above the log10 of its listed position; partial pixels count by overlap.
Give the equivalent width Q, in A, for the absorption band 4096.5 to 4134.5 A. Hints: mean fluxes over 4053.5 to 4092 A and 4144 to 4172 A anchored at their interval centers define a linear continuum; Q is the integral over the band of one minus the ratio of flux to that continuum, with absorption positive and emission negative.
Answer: -2.82 A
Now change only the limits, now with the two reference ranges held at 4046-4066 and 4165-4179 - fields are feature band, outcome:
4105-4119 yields -2.3 A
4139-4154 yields 1.0 A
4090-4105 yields -2.0 A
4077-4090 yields -1.0 A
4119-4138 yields -0.3 A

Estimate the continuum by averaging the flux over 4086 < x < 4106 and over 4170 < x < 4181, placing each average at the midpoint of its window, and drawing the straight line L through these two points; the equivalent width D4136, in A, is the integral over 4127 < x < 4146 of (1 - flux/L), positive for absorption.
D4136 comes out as 1.7 A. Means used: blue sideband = 42.3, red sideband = 35.9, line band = 35.5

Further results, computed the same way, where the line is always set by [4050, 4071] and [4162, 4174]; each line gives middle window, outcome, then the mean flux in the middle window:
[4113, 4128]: -1.7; 43.1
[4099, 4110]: -0.5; 40.3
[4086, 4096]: -1.6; 44.5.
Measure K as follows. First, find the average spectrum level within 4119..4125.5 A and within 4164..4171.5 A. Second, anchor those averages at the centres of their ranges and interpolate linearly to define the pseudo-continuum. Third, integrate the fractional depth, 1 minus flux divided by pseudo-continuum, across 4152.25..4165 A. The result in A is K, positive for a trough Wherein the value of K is 1.1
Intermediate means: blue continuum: 40.7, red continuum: 39.6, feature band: 36.5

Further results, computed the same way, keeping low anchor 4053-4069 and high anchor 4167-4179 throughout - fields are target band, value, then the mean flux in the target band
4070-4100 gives -3.7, 41.6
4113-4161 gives -1.4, 37.8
